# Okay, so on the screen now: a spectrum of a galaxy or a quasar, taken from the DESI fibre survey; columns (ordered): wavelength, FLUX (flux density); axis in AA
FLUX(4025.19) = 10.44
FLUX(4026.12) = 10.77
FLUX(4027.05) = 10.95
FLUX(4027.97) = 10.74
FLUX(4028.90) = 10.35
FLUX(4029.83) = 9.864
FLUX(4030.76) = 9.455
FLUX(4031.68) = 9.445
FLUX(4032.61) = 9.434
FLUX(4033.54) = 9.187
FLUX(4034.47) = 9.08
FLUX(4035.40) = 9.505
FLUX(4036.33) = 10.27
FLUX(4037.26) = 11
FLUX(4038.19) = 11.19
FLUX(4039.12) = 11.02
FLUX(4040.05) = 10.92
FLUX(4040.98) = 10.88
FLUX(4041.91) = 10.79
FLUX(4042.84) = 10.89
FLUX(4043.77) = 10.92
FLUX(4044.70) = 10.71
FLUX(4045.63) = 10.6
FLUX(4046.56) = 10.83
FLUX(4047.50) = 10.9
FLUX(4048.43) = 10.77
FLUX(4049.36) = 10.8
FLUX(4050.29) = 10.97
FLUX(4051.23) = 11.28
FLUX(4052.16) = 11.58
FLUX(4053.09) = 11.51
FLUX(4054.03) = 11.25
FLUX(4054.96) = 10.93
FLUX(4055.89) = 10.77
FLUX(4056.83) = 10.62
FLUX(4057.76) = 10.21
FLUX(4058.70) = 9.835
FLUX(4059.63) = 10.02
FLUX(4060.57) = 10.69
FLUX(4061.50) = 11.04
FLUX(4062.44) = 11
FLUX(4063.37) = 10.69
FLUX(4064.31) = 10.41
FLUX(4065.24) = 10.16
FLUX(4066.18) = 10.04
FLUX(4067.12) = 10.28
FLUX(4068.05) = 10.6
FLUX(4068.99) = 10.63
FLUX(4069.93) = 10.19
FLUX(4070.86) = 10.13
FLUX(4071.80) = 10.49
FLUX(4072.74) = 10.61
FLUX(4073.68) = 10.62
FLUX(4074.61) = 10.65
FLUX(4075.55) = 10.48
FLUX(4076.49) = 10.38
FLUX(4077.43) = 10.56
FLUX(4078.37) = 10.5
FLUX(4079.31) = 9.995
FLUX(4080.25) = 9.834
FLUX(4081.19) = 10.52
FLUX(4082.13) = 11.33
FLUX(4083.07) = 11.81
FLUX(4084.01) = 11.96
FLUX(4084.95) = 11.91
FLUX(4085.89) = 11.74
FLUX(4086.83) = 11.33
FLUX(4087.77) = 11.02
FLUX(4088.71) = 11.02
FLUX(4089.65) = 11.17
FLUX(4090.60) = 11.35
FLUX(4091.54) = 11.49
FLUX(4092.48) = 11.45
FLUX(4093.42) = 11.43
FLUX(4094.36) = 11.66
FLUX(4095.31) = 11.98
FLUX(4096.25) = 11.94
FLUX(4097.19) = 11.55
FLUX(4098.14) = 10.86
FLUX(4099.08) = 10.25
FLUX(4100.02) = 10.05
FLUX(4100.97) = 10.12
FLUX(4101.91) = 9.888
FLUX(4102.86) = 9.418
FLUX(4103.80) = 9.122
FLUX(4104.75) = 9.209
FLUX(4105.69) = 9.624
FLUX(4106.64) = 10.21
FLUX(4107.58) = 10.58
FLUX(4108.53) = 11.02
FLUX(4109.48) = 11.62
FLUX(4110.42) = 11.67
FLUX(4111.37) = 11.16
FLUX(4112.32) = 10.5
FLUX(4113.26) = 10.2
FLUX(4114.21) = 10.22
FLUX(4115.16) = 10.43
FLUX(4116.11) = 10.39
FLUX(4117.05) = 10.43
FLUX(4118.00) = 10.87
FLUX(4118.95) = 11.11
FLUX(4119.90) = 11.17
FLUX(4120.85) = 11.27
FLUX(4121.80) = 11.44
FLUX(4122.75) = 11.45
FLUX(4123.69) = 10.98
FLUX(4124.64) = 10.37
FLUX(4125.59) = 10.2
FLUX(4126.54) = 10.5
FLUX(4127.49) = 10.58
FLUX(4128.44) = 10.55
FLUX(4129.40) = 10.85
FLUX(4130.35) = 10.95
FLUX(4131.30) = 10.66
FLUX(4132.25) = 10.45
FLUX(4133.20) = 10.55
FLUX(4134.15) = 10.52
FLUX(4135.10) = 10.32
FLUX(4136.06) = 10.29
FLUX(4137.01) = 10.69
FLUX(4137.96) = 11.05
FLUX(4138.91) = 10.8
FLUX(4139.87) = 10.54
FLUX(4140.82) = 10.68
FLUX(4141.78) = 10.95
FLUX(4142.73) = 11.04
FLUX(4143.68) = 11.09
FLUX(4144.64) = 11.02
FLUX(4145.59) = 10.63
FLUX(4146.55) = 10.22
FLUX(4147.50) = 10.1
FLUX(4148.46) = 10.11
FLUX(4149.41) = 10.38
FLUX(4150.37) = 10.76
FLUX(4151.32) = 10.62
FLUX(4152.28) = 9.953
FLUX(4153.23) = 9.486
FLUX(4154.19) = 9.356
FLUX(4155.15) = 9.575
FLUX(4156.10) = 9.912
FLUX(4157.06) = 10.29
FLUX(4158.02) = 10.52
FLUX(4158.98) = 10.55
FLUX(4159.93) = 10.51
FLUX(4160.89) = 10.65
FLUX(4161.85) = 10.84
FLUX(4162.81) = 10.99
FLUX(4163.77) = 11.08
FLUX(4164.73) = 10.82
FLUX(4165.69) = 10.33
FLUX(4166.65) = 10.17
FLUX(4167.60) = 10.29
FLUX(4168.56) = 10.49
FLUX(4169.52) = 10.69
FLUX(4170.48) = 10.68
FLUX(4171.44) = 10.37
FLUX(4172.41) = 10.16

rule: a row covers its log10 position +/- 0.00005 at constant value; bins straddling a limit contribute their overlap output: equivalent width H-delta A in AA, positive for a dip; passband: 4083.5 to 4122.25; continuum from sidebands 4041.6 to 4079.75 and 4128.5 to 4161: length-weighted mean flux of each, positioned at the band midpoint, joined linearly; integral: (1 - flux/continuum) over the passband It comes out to -1.17 AA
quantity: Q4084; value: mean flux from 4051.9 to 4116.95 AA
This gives 10.7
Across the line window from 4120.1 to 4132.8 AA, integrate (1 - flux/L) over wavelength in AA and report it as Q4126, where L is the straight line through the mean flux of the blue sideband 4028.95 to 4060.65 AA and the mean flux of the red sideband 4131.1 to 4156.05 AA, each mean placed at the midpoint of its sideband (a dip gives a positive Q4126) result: -0.4 AA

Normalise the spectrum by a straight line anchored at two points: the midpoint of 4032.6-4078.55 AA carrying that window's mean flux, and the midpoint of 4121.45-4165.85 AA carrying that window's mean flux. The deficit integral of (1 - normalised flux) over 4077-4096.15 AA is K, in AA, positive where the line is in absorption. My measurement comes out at -1.16 AA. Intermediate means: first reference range 10.6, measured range 11.2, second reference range 10.6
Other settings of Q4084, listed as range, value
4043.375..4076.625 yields 10.7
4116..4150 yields 10.7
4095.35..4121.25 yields 10.6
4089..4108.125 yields 10.7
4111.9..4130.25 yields 10.7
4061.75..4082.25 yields 10.4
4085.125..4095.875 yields 11.4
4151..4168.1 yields 10.3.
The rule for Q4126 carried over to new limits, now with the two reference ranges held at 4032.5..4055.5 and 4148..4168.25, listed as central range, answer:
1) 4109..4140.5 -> -0.9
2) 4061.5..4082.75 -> 0.3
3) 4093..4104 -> -0.2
